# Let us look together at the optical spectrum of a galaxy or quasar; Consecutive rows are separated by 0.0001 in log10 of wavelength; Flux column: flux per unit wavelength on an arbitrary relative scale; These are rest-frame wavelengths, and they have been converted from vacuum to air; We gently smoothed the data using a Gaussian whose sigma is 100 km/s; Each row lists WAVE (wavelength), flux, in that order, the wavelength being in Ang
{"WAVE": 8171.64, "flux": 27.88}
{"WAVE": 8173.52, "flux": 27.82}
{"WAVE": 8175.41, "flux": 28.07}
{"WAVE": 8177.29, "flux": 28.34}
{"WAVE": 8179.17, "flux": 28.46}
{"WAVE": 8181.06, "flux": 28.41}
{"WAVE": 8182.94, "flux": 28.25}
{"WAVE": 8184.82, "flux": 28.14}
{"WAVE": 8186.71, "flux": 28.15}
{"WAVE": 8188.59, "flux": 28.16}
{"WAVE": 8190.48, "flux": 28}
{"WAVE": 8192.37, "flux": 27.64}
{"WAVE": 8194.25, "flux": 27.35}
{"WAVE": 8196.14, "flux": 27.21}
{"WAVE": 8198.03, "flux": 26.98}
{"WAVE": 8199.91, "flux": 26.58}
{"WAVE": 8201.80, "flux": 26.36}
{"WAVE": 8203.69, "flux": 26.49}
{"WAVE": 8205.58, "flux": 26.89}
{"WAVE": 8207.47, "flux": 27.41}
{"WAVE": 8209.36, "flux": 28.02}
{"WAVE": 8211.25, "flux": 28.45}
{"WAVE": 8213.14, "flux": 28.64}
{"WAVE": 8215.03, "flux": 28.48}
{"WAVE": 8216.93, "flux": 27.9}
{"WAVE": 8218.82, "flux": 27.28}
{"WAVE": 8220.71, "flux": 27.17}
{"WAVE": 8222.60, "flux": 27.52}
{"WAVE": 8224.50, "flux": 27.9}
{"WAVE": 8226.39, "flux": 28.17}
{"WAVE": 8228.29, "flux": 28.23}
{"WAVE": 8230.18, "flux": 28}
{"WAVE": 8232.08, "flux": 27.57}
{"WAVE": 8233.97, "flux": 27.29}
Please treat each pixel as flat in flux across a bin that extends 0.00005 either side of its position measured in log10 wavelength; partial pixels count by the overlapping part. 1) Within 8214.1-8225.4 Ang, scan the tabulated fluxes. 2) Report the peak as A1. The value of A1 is 28.48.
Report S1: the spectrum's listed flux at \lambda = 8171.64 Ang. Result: 27.88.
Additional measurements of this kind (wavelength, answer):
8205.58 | 26.89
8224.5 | 27.9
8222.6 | 27.52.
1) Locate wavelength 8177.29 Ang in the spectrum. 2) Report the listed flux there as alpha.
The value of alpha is 28.34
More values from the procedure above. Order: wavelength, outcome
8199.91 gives 26.58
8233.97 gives 27.29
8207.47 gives 27.41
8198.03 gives 26.98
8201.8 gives 26.36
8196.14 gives 27.21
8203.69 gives 26.49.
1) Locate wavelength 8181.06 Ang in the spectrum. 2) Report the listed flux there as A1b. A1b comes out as 28.41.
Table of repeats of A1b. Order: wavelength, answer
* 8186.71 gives 28.15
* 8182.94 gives 28.25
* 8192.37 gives 27.64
